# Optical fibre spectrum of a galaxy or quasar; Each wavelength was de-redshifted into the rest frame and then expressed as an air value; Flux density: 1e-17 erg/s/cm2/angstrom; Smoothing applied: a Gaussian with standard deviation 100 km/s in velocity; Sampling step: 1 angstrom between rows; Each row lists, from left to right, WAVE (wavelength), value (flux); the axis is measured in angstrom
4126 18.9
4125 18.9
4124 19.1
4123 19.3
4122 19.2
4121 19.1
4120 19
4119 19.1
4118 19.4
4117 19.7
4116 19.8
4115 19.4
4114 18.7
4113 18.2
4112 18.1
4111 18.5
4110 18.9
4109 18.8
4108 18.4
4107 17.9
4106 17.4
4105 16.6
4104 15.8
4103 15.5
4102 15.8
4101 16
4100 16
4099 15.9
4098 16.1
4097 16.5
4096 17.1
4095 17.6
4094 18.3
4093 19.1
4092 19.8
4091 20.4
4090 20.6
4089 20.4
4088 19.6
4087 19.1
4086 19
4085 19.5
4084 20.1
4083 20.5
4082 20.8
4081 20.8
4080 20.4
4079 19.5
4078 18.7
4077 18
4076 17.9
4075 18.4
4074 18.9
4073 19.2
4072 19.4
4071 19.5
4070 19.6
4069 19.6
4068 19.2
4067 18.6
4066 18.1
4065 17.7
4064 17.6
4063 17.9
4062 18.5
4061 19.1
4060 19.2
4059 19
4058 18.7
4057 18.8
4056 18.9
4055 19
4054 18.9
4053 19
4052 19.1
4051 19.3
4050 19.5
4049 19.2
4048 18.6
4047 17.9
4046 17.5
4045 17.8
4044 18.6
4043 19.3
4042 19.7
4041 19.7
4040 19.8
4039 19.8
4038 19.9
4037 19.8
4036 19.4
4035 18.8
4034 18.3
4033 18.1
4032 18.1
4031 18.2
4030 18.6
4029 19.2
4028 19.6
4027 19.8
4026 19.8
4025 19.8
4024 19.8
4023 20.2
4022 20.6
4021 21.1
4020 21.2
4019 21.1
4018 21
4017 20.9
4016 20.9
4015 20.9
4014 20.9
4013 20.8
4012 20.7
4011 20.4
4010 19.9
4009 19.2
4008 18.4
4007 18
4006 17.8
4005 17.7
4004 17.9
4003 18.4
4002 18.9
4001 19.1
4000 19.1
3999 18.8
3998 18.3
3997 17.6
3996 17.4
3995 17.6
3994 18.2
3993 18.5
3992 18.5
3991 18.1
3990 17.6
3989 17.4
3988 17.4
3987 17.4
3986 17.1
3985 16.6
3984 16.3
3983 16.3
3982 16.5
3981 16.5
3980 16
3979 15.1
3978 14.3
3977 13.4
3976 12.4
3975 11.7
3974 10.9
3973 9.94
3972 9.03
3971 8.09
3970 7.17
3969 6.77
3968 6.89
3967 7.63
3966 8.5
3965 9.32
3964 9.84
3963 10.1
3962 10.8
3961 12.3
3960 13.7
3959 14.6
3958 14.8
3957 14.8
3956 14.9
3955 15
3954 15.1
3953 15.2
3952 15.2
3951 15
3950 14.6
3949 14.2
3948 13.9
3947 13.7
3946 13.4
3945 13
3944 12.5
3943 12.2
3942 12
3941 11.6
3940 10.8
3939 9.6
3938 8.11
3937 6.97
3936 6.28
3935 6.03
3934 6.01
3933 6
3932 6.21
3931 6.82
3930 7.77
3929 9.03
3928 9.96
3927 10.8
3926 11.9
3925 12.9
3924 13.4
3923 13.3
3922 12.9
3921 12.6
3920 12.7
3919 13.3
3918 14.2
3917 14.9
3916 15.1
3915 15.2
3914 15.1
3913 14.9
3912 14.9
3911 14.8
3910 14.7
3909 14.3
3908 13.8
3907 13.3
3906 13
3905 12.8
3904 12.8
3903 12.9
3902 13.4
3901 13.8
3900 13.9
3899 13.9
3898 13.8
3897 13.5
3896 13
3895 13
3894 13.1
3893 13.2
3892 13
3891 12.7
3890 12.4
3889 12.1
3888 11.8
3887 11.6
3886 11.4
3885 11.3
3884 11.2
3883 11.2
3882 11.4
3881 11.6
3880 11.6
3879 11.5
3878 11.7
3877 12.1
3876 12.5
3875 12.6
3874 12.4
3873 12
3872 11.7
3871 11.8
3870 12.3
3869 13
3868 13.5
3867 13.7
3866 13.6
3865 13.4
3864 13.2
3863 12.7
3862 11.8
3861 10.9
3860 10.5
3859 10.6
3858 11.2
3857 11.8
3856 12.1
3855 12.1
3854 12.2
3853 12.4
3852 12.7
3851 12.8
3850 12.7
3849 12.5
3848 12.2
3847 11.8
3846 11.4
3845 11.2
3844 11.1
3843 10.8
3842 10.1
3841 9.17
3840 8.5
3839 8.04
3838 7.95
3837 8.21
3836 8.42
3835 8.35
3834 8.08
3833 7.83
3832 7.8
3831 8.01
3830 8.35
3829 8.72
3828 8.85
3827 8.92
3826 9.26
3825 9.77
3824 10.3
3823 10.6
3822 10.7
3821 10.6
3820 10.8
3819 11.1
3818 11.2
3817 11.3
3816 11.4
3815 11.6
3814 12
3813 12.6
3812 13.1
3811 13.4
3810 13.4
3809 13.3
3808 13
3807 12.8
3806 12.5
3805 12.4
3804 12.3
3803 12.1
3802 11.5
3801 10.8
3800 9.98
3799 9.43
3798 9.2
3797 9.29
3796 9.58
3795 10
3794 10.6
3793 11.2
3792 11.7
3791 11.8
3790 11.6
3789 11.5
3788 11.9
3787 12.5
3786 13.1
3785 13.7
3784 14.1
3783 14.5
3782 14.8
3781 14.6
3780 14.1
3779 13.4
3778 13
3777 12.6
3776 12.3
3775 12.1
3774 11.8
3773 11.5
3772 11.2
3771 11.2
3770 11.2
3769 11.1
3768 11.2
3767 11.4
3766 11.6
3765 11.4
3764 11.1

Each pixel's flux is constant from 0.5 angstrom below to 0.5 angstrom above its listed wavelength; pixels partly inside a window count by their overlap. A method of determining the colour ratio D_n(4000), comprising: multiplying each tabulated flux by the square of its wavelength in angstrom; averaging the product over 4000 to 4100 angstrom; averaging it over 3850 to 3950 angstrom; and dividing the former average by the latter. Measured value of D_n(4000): 1.7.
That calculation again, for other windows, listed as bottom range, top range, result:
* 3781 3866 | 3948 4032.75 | 1.59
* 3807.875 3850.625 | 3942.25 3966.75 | 1.34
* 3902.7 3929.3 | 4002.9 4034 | 1.55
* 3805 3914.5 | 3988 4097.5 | 1.78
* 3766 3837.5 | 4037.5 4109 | 1.90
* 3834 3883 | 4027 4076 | 1.82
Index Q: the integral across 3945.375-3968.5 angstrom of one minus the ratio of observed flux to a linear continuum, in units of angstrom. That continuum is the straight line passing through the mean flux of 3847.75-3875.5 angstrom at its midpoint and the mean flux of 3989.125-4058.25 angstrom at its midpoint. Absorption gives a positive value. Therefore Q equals 5.0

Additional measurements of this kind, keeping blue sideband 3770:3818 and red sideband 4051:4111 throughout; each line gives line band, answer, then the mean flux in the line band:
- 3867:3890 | 3.3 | 12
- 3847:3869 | 1.9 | 12.3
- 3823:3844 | 6.6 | 8.87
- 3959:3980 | 7.1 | 10.6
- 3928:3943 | 6.9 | 8.29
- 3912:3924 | 0.7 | 14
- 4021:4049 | -2.7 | 19.2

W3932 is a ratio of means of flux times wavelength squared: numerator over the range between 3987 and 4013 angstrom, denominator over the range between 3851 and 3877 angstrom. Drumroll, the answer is 1.61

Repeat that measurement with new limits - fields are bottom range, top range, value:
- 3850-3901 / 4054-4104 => 1.67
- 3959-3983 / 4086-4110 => 1.67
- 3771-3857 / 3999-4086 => 1.93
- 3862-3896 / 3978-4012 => 1.53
